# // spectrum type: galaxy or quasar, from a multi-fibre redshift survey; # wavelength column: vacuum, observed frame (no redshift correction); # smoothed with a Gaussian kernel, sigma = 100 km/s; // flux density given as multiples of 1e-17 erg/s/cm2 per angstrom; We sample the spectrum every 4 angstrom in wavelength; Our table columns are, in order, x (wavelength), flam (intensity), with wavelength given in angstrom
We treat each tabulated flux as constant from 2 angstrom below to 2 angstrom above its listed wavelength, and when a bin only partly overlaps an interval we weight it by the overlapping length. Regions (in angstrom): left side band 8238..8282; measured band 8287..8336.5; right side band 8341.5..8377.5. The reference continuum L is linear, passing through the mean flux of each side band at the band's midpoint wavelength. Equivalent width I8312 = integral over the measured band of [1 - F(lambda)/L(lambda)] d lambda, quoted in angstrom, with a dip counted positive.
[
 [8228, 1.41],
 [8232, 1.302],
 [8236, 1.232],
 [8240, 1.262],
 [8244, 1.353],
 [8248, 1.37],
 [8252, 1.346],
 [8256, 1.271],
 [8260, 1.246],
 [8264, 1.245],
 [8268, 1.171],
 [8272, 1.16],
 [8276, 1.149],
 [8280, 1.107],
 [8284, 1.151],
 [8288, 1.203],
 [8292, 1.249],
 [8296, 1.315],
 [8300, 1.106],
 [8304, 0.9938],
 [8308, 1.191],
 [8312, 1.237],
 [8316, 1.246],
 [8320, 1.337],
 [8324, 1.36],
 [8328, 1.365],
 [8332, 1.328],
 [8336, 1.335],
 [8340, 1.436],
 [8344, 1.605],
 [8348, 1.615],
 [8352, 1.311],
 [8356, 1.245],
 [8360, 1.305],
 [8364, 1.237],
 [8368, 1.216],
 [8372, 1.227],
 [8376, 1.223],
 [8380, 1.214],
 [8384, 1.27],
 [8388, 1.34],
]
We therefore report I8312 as 1.6 angstrom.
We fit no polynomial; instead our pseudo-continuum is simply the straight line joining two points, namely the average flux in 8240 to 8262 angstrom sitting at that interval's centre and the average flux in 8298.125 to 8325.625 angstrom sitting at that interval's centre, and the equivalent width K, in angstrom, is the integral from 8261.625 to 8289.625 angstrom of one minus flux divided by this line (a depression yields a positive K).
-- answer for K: 2.2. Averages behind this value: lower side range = 1.31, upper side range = 1.21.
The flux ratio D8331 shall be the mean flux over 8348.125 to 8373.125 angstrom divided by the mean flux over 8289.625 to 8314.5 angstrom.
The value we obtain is 1.1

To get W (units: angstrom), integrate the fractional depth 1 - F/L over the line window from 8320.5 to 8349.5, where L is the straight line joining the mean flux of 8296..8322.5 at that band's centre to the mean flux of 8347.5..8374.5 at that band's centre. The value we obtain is -4.25 angstrom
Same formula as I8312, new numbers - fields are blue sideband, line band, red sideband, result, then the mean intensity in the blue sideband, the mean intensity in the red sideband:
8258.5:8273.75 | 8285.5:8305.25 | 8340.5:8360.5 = 1.6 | 1.2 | 1.43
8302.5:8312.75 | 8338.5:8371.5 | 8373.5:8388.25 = -4.2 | 1.14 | 1.25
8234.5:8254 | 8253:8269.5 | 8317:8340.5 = 1.0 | 1.31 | 1.35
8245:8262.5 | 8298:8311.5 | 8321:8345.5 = 2.5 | 1.31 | 1.4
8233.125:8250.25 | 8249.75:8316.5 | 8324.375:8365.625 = 6.8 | 1.3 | 1.38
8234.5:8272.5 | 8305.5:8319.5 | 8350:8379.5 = 0.3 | 1.27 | 1.25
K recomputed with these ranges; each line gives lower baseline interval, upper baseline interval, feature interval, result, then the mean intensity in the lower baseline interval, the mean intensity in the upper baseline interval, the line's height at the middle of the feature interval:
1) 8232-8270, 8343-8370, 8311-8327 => 0.3 angstrom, 1.28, 1.35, 1.33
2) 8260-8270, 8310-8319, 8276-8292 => 0.8 angstrom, 1.22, 1.25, 1.23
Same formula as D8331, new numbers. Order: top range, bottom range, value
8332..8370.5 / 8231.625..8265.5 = 1.06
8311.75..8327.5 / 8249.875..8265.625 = 1.02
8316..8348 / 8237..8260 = 1.07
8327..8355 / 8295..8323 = 1.18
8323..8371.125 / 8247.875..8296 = 1.11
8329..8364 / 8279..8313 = 1.18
